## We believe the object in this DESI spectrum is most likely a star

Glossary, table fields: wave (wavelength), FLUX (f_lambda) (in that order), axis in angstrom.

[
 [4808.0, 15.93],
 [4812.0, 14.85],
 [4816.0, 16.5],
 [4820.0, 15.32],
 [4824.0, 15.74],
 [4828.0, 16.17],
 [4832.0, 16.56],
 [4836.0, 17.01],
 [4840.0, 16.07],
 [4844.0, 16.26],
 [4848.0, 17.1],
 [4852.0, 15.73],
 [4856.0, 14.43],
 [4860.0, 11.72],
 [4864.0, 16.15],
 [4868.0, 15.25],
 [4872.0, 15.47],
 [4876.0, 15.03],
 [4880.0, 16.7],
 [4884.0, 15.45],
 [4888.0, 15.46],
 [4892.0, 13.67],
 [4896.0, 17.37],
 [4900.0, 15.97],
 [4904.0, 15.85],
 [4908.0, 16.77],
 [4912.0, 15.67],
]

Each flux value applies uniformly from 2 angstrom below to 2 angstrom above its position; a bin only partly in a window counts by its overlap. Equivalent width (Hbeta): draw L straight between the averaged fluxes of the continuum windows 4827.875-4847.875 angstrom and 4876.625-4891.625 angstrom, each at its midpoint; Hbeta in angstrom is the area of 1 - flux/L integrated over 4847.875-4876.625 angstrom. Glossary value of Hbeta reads 1.83 angstrom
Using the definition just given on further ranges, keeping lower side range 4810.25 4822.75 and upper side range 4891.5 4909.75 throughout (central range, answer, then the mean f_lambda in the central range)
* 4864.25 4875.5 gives 0.3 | 15.4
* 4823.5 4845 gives -0.9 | 16.3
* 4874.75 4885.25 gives 0.1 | 15.8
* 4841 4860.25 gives 0.5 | 15.4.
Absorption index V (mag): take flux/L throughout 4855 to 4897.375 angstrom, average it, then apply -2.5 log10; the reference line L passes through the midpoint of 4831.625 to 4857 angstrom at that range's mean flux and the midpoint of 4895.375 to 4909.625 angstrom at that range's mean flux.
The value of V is 0.08 mag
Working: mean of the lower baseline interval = 16.2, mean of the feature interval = 15.1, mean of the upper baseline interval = 16.4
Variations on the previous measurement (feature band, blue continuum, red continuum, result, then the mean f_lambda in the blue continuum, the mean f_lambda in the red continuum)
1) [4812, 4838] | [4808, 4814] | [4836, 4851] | -0.02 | 15.2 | 16.5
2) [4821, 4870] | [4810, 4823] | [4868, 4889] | -0.01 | 15.6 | 15.6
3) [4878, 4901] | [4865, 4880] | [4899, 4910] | 0.01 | 15.5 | 16.2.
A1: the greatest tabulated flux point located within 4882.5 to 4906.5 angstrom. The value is 17.37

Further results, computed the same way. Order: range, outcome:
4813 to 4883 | 17.1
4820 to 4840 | 17.01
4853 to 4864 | 16.15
